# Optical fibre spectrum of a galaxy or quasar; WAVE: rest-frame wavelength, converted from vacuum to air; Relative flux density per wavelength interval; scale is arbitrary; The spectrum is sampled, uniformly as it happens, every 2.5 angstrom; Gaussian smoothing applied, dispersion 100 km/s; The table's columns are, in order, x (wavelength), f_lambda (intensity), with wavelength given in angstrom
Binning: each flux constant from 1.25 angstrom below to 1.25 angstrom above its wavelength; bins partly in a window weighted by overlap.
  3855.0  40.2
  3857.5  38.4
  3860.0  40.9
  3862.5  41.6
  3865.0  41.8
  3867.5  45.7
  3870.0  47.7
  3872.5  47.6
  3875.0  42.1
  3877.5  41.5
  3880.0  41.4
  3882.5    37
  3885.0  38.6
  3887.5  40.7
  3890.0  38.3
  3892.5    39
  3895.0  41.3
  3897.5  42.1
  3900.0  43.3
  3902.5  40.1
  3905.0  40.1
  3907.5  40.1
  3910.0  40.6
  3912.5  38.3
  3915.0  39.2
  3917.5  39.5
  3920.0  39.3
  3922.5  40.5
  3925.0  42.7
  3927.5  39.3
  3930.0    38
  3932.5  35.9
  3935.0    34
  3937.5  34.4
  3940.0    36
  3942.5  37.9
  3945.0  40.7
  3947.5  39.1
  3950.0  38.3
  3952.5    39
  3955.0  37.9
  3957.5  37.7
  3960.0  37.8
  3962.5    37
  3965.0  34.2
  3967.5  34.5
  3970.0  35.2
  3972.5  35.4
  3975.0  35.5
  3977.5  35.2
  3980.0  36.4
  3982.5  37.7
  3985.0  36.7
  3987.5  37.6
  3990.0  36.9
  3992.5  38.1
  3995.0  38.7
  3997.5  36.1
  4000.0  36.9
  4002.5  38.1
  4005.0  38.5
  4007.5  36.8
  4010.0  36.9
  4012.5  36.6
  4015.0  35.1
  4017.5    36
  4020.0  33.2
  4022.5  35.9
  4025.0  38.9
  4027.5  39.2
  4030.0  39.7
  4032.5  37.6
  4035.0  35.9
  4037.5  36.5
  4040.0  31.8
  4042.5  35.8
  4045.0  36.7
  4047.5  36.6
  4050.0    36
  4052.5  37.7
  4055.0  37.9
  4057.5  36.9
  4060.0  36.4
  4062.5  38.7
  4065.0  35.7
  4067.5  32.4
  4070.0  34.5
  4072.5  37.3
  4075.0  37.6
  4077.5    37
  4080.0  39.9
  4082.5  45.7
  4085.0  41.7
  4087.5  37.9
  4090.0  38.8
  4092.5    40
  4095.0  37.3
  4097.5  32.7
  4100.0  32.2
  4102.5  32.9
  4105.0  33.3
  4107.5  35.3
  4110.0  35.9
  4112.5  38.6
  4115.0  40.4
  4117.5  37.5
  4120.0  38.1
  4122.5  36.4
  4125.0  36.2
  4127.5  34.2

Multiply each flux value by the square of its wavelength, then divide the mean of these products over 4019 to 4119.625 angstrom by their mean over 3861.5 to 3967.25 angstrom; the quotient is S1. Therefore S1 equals 1.0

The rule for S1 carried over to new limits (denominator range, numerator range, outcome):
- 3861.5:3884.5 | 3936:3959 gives 0.92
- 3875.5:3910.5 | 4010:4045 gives 0.96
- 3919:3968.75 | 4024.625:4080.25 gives 1.03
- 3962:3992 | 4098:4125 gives 1.07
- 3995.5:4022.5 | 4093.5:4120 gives 1.03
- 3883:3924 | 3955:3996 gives 0.95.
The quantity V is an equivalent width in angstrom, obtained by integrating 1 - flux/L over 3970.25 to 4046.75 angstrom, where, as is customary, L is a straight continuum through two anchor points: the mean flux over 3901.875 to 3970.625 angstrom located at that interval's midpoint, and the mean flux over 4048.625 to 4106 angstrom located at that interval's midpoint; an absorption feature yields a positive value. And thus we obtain 1.8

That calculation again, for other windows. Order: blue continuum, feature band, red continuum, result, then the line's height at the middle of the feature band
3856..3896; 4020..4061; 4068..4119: 1.7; 38.3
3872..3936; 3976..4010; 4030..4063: 0.6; 37.8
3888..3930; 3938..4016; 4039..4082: 3.1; 38.6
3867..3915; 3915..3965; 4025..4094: 2.6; 40.1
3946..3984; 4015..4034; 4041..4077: -0.3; 36.5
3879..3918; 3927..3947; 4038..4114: 1.1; 39.3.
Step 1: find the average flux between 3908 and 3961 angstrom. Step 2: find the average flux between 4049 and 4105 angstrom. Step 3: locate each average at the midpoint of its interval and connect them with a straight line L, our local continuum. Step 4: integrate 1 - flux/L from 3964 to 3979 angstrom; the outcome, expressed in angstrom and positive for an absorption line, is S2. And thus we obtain 1.2 angstrom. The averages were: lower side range 38.4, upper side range 37.1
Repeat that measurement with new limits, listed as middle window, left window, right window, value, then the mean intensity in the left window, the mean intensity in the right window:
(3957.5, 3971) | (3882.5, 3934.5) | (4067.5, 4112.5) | 1.0 angstrom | 39.7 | 37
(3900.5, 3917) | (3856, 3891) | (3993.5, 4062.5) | 0.3 angstrom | 41.7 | 36.8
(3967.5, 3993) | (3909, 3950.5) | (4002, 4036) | 0.9 angstrom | 38.4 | 37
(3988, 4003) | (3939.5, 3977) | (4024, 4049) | -0.2 angstrom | 37.1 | 36.8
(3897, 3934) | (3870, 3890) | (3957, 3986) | -0.4 angstrom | 41.5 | 36.1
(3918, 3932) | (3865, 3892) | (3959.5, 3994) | -0.2 angstrom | 42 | 36.3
